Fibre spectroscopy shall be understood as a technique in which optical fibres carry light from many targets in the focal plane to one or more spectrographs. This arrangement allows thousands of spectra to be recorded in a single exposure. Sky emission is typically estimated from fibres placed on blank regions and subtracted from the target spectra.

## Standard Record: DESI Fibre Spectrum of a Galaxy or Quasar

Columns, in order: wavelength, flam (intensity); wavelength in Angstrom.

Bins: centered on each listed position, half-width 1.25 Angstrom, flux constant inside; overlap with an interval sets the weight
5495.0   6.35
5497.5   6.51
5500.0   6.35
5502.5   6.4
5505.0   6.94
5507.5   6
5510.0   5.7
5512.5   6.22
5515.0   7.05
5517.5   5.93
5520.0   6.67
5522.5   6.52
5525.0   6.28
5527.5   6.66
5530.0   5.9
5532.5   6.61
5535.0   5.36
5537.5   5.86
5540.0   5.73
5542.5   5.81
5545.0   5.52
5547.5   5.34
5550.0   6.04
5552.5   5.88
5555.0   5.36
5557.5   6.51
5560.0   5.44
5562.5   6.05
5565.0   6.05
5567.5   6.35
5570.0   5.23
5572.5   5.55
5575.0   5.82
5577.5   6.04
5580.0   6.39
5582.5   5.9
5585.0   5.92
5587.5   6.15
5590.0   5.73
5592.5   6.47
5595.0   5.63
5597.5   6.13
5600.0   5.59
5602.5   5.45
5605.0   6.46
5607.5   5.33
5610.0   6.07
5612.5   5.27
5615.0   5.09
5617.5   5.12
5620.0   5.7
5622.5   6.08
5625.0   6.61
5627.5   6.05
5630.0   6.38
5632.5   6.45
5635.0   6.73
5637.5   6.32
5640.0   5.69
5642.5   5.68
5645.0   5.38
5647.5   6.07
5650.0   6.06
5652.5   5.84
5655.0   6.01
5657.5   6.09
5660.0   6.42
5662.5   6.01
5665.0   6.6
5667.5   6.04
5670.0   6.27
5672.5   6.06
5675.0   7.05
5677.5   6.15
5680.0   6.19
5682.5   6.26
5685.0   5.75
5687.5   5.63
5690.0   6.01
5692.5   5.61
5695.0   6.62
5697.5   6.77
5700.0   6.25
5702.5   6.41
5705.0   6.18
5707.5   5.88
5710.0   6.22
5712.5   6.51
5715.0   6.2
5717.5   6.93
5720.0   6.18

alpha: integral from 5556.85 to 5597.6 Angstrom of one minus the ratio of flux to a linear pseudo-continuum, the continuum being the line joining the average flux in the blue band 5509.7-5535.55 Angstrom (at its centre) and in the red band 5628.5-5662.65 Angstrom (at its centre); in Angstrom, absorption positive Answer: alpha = 1.70 Angstrom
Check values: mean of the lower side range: 6.31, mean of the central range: 5.95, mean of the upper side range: 6.08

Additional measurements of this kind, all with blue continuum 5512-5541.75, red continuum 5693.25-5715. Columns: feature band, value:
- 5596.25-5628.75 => 2.64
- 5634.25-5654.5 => 1.09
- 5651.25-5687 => 0.71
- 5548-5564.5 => 1.00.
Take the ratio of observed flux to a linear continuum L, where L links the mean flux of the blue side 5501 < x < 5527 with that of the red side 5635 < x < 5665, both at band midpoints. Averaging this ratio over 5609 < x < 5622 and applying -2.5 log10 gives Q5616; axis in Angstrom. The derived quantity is 0.12 mag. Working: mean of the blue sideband 6.38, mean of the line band 5.47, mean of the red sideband 6.02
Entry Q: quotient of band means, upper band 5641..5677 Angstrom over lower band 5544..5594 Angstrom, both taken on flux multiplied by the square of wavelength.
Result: 1.1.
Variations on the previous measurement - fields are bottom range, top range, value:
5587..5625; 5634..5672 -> 1.07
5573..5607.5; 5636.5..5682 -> 1.05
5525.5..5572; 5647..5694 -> 1.09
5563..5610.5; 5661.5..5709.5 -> 1.09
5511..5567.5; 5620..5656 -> 1.04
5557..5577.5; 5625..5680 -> 1.09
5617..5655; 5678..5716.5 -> 1.05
